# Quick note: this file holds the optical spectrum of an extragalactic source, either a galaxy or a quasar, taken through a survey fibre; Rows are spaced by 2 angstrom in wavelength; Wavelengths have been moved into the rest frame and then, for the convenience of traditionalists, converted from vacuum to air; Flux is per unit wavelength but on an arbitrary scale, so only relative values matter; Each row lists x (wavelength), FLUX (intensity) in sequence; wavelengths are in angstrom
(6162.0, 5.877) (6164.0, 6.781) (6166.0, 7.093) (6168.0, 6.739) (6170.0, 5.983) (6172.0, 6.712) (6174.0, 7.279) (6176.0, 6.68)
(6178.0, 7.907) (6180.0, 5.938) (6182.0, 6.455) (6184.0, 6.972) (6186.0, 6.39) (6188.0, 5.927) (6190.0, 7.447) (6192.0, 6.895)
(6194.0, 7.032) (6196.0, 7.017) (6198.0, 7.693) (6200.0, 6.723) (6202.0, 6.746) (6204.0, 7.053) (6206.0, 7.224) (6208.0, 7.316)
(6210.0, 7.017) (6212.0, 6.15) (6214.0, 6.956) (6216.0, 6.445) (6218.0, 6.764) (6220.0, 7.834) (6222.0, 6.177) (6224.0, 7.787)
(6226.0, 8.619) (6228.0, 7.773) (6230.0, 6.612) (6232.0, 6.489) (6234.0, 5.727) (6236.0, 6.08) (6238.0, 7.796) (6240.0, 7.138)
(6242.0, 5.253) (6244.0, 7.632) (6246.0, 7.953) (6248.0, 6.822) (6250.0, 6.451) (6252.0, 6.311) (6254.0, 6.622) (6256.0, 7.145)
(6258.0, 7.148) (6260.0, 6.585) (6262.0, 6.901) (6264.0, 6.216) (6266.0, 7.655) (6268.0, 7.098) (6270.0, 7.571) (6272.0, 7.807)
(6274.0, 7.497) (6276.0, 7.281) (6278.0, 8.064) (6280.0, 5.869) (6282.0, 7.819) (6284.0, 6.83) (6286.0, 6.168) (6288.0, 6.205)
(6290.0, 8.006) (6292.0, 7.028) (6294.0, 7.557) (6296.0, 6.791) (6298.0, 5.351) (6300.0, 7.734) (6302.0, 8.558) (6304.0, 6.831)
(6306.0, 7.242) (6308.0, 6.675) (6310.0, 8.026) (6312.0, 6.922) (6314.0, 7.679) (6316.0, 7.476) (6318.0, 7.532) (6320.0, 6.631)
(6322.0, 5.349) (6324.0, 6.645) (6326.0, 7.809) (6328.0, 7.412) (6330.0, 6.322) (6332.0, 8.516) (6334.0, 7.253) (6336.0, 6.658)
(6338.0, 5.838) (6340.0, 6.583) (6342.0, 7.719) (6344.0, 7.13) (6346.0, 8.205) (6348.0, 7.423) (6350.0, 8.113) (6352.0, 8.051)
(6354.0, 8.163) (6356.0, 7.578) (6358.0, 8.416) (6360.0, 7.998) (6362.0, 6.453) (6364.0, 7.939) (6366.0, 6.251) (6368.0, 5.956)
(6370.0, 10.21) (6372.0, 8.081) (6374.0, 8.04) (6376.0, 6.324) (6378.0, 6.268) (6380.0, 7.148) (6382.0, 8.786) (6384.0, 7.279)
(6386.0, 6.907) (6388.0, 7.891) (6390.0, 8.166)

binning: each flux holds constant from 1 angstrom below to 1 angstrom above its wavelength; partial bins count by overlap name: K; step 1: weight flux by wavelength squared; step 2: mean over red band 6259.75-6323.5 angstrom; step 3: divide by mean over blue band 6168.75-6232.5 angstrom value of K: 1.05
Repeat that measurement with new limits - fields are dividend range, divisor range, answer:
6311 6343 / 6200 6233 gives 1.03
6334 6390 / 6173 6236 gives 1.13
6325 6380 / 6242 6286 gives 1.08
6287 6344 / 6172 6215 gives 1.07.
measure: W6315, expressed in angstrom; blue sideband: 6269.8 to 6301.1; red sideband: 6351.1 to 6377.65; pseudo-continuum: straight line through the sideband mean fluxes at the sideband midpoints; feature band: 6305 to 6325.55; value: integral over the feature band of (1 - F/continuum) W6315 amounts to 0.7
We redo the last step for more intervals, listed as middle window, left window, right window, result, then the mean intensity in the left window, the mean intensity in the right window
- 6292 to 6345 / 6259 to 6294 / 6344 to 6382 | 1.9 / 7.11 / 7.61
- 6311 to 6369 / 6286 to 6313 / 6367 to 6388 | 0.6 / 7.11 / 7.52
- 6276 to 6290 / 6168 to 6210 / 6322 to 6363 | 0.4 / 6.87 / 7.36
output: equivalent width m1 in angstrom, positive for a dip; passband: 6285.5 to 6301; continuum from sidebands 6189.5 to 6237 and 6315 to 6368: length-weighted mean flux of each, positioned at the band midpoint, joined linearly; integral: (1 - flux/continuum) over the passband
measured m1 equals 0.6 angstrom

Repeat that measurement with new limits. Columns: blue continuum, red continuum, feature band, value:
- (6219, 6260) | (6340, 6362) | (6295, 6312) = 0.6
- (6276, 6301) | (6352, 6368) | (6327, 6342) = 0.6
